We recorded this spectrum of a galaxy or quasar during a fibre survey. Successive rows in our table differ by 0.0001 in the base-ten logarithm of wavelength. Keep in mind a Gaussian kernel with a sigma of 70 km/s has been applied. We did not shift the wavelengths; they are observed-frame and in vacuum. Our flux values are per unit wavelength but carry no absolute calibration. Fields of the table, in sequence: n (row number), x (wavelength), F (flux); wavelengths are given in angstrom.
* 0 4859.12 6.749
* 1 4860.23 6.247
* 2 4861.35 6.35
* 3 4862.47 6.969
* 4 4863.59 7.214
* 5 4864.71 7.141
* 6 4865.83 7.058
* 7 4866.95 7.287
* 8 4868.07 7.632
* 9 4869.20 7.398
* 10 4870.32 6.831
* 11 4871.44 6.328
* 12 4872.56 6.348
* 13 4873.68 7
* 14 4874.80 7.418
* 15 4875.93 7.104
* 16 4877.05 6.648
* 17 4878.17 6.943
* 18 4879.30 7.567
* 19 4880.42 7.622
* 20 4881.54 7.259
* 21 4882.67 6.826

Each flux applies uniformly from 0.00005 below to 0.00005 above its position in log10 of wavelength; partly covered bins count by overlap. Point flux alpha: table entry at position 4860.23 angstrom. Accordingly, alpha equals 6.247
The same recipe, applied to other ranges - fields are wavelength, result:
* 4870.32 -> 6.831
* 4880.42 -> 7.622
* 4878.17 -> 6.943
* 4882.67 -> 6.826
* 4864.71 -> 7.141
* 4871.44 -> 6.328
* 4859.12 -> 6.749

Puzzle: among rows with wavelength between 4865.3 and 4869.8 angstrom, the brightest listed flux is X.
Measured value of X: 7.632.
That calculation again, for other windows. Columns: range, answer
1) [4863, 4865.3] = 7.214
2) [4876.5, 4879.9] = 7.567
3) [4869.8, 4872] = 6.831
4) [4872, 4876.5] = 7.418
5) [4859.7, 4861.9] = 6.35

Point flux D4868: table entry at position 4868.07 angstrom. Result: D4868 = 7.632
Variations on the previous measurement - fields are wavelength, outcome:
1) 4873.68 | 7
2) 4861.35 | 6.35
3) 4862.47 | 6.969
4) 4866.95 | 7.287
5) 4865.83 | 7.058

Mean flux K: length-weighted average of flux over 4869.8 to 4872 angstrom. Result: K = 6.58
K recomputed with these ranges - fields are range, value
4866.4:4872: 7.09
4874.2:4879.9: 7.14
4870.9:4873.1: 6.34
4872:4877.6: 6.91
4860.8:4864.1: 6.84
